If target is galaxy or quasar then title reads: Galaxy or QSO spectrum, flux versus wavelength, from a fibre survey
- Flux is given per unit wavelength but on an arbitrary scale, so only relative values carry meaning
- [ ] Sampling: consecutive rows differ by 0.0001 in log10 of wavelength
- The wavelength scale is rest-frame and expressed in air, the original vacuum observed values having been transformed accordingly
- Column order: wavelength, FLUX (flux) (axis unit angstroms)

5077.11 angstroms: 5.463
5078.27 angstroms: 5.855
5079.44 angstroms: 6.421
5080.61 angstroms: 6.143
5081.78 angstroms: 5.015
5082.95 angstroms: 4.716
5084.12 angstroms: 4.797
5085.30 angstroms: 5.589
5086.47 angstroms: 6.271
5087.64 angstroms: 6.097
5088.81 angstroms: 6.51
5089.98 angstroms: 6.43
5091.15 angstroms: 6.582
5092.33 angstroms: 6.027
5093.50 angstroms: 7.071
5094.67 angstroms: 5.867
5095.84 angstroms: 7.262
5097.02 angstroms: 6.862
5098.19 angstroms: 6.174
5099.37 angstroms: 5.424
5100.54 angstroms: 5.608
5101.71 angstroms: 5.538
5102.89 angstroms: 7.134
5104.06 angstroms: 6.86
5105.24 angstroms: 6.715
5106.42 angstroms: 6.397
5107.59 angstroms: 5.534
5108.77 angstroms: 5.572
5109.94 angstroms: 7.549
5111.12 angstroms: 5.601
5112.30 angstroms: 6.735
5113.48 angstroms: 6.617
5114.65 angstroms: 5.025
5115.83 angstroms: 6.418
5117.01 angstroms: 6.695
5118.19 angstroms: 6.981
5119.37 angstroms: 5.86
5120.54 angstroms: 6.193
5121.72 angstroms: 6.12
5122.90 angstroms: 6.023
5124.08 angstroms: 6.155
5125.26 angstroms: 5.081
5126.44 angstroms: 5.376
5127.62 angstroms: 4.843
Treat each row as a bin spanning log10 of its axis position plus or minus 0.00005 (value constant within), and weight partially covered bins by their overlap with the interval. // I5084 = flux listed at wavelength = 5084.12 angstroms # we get 4.797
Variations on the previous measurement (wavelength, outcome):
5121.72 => 6.12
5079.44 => 6.421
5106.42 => 6.397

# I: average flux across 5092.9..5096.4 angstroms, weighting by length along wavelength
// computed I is 6.74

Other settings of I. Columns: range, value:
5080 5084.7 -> 5.18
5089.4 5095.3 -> 6.41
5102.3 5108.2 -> 6.52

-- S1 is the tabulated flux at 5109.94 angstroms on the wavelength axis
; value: 7.549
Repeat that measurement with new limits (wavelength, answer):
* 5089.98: 6.43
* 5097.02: 6.862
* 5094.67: 5.867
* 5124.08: 6.155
